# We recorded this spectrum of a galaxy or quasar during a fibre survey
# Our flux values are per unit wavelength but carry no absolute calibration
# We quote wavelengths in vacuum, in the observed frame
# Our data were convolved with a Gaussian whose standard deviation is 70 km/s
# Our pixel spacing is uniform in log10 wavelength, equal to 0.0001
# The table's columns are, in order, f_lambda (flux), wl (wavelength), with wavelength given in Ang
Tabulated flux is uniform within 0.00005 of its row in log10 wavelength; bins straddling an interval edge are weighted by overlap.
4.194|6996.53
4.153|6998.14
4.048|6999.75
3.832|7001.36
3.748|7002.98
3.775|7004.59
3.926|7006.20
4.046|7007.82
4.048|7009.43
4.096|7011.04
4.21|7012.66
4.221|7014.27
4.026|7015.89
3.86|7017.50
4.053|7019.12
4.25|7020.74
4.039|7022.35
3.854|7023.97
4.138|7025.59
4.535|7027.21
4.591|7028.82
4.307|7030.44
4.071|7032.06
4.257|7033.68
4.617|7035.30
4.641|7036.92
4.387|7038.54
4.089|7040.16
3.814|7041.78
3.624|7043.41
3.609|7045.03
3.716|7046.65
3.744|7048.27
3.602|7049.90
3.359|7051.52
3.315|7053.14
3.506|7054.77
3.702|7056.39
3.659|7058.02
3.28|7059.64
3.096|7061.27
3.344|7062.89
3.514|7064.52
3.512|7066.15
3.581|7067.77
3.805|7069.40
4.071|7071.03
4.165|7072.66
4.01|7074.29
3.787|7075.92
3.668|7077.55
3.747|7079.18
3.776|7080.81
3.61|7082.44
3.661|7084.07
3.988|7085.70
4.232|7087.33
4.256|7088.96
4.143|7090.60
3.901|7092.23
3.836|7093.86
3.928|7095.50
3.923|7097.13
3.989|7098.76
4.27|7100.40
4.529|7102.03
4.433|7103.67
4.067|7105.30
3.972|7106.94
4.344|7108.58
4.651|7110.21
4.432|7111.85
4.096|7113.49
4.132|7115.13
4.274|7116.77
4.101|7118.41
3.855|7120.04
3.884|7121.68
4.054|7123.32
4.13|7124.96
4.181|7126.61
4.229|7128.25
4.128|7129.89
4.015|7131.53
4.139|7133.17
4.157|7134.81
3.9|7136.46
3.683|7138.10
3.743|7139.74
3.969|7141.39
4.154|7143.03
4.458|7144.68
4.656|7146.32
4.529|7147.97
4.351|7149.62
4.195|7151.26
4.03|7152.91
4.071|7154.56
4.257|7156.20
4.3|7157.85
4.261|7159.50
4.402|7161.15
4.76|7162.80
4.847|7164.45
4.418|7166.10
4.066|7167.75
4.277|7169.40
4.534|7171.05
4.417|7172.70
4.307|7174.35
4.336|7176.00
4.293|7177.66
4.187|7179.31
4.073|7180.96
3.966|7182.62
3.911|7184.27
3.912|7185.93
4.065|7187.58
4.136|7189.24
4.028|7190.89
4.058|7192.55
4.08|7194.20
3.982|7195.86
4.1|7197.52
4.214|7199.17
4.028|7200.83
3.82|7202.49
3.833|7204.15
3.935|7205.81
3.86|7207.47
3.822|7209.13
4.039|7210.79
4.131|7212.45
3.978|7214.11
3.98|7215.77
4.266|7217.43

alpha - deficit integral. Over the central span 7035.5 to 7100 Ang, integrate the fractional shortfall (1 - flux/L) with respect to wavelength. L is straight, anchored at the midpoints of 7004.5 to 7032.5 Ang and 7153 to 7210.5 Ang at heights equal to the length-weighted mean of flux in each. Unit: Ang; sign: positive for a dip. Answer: 5.3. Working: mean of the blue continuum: 4.12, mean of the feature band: 3.8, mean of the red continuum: 4.16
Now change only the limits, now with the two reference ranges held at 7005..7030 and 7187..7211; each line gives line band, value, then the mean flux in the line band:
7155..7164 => -0.84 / 4.4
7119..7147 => -0.22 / 4.08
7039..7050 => 0.89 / 3.77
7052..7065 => 2.13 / 3.42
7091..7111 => -0.43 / 4.15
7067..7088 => 1.18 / 3.85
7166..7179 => -0.98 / 4.32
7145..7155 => -0.72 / 4.32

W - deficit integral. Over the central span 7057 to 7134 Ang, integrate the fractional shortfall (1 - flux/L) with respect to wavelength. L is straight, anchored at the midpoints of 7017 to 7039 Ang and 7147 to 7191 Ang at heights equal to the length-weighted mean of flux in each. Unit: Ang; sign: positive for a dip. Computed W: 5.3 Ang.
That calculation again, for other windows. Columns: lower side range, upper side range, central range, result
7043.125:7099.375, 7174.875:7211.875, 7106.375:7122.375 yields -1.4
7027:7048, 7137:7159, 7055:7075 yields 2.5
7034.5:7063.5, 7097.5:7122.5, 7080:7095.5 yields 0.4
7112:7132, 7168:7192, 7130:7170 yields -0.9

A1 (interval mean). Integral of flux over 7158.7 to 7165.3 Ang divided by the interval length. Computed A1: 4.57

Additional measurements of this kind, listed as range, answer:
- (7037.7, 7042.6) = 4.1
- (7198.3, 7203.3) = 4.03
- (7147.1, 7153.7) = 4.28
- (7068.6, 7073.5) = 4.01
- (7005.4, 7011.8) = 4.03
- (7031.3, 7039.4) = 4.4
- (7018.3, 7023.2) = 4.11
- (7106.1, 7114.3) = 4.3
